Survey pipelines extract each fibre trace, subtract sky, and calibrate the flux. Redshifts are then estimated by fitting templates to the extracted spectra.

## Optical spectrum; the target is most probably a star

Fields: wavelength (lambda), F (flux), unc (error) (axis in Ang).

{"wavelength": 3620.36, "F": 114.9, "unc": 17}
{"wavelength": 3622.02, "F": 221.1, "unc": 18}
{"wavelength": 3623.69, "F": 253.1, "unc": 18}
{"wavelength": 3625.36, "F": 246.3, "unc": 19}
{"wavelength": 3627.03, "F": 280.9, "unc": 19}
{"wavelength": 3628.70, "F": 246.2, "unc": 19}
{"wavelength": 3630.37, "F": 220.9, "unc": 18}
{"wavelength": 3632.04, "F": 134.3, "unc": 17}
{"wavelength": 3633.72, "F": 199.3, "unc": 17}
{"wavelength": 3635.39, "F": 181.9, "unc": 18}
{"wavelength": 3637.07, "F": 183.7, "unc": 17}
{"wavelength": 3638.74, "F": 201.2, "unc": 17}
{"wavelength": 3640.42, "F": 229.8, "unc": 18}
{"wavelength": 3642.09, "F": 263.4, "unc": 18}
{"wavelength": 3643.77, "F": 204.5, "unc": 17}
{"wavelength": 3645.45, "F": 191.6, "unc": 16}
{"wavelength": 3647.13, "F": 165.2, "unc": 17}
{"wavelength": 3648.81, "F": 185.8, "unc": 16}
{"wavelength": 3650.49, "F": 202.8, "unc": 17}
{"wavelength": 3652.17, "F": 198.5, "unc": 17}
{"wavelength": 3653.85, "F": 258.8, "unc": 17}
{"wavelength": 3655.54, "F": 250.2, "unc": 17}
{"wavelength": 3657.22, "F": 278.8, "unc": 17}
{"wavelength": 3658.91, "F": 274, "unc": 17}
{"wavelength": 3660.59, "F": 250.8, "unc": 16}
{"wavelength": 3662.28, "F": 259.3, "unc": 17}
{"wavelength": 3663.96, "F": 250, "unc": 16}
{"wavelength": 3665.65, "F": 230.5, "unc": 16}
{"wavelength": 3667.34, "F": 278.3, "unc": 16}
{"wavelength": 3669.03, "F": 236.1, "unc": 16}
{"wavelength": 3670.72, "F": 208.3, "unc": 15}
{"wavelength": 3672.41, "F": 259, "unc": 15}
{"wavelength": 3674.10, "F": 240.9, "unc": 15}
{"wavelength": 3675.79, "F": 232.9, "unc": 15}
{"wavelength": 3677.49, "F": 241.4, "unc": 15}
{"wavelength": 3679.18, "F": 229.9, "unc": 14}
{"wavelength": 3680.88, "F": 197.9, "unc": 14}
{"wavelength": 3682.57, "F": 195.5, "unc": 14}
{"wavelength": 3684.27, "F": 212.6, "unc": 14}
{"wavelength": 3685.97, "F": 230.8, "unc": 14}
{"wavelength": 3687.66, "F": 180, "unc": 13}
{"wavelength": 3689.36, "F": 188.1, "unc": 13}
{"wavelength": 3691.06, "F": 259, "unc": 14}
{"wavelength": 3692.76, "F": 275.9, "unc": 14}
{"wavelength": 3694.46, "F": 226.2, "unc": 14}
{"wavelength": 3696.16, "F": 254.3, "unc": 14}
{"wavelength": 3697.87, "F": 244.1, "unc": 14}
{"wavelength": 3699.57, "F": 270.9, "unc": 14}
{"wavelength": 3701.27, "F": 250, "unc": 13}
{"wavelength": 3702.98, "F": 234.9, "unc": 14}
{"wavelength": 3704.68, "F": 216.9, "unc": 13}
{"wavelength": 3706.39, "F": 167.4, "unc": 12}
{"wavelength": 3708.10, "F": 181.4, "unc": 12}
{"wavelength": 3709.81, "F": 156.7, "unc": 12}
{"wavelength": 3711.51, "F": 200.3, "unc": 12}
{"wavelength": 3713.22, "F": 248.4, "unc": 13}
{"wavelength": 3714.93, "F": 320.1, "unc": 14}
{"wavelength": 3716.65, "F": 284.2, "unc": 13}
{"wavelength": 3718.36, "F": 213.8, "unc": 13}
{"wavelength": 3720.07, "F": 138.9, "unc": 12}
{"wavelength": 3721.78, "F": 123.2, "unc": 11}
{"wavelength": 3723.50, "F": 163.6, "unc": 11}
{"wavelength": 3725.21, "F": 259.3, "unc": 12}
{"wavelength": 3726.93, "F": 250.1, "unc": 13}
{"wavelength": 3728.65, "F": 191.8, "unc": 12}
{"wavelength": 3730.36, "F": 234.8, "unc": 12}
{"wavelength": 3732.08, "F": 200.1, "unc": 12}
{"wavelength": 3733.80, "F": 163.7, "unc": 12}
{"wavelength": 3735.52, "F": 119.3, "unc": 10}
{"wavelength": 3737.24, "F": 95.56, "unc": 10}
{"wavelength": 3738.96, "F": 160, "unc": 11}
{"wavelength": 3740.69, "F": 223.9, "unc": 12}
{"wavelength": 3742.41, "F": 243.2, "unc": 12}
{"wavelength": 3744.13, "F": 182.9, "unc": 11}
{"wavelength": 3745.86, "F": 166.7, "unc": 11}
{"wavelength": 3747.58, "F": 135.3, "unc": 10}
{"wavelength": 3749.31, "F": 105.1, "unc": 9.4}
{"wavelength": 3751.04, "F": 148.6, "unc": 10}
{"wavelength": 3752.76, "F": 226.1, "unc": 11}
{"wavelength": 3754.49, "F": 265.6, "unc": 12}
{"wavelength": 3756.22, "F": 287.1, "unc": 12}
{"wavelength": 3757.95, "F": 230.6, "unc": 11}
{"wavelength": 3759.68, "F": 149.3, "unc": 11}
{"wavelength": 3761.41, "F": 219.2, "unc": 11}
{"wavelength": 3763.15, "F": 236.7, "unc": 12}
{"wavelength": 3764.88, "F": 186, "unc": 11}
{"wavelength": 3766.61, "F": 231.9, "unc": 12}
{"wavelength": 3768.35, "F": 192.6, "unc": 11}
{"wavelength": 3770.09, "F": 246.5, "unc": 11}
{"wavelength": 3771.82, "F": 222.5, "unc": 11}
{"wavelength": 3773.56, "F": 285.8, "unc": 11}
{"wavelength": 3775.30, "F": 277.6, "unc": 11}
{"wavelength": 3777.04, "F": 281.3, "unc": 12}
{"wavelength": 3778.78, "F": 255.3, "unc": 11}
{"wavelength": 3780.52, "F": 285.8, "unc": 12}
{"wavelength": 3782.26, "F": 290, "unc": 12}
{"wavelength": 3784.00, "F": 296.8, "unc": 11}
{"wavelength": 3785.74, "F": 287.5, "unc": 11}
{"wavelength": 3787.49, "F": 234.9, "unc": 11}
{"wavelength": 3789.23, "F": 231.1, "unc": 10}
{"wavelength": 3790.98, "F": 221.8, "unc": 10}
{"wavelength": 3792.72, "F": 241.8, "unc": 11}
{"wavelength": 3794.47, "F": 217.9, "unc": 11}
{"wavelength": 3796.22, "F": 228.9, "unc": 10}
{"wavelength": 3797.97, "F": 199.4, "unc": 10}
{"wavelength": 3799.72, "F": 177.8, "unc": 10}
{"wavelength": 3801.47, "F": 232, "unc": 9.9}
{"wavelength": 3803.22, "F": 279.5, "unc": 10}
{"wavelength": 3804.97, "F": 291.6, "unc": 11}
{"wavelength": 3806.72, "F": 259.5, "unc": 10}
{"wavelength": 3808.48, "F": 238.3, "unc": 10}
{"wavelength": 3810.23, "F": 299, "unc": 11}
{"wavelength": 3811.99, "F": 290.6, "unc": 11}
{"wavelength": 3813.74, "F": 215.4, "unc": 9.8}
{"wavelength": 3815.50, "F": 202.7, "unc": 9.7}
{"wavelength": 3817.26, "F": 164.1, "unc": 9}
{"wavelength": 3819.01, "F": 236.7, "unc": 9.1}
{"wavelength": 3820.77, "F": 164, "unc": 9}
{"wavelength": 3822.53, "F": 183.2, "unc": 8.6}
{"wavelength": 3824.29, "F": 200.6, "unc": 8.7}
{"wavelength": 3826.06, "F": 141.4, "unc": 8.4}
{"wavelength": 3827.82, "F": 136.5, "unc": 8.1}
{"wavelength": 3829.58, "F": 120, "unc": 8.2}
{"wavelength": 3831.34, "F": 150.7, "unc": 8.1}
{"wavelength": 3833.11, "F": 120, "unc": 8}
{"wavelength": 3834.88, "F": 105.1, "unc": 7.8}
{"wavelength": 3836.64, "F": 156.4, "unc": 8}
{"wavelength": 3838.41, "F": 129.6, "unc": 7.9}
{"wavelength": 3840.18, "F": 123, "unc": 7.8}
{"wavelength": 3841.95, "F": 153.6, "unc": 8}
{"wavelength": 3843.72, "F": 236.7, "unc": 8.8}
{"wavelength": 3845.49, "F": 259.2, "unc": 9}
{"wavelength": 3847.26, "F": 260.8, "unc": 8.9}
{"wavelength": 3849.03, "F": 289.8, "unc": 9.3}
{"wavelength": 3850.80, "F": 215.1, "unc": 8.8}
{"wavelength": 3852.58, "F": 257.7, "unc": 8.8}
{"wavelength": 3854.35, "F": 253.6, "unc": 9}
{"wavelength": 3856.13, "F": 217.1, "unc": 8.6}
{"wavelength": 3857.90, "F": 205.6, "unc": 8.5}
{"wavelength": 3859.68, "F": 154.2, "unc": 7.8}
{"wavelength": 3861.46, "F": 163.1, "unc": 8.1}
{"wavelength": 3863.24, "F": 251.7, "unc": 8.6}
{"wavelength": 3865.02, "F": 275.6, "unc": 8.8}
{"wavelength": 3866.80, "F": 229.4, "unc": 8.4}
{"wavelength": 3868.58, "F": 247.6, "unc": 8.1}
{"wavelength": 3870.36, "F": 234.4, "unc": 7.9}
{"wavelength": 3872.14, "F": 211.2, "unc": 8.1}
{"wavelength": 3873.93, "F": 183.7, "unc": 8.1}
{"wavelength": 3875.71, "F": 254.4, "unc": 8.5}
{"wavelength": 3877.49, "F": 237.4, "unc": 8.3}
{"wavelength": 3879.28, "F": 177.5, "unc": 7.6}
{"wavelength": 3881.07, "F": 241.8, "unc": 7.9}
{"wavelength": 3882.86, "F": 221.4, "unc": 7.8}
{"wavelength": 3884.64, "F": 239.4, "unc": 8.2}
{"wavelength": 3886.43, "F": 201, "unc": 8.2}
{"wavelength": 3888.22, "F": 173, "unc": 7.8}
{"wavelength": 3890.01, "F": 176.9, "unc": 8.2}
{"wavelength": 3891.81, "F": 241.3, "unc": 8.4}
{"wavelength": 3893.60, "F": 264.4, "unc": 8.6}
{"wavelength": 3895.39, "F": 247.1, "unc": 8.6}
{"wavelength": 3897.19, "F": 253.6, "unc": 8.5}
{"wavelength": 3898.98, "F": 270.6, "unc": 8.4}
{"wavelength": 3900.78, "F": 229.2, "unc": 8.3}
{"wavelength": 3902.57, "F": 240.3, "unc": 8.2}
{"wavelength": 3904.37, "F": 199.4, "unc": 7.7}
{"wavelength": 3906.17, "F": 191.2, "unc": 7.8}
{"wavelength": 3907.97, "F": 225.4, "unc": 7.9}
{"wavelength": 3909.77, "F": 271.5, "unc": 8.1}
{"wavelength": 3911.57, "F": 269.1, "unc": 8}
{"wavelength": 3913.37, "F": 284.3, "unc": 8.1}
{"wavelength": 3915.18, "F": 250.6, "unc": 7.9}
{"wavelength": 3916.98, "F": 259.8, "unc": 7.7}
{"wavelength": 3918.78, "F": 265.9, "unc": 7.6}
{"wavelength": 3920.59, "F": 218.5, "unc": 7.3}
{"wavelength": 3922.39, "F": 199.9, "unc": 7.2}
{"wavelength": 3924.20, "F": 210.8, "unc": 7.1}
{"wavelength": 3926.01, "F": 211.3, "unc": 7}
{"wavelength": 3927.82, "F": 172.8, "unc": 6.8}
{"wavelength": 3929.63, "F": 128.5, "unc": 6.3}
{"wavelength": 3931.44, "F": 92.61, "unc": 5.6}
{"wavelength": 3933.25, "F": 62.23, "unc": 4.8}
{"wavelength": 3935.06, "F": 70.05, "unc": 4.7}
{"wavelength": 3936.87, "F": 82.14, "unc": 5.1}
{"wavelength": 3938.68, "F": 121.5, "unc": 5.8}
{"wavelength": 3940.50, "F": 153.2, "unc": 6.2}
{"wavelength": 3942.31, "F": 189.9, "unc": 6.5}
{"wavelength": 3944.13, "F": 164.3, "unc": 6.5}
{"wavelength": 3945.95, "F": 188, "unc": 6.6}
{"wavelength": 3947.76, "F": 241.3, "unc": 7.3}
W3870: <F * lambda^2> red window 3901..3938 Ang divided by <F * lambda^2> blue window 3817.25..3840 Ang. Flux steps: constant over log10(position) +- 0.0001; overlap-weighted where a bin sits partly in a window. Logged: 1.34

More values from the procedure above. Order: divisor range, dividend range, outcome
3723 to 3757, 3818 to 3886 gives 1.12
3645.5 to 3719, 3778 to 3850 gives 1.00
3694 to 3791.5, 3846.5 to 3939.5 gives 1.06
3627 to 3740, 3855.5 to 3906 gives 1.14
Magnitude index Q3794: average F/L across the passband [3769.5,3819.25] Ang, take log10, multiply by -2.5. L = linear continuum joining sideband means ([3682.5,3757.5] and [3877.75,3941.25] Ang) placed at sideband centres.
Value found -0.204 mag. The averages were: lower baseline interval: 207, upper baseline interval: 204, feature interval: 248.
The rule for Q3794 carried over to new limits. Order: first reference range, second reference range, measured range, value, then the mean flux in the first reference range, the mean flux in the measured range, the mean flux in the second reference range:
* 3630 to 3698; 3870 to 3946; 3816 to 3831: 0.244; 224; 169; 204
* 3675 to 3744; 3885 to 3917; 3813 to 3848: 0.297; 212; 172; 235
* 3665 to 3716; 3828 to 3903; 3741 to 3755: 0.210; 229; 184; 211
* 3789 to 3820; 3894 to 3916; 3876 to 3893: 0.134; 235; 215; 245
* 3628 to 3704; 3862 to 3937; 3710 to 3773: 0.108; 227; 202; 215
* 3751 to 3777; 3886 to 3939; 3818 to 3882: 0.080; 231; 199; 204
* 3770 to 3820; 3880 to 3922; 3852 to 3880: 0.083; 248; 222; 236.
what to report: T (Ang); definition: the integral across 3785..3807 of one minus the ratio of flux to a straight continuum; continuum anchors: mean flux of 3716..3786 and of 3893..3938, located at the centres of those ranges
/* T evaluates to -2.8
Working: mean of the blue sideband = 213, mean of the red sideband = 206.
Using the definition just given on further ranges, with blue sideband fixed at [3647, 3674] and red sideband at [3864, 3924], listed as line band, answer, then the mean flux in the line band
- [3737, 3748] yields 2.7 Ang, 178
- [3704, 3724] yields 3.0 Ang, 202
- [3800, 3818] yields -0.8 Ang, 246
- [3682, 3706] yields 0.7 Ang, 231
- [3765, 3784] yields -1.6 Ang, 256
